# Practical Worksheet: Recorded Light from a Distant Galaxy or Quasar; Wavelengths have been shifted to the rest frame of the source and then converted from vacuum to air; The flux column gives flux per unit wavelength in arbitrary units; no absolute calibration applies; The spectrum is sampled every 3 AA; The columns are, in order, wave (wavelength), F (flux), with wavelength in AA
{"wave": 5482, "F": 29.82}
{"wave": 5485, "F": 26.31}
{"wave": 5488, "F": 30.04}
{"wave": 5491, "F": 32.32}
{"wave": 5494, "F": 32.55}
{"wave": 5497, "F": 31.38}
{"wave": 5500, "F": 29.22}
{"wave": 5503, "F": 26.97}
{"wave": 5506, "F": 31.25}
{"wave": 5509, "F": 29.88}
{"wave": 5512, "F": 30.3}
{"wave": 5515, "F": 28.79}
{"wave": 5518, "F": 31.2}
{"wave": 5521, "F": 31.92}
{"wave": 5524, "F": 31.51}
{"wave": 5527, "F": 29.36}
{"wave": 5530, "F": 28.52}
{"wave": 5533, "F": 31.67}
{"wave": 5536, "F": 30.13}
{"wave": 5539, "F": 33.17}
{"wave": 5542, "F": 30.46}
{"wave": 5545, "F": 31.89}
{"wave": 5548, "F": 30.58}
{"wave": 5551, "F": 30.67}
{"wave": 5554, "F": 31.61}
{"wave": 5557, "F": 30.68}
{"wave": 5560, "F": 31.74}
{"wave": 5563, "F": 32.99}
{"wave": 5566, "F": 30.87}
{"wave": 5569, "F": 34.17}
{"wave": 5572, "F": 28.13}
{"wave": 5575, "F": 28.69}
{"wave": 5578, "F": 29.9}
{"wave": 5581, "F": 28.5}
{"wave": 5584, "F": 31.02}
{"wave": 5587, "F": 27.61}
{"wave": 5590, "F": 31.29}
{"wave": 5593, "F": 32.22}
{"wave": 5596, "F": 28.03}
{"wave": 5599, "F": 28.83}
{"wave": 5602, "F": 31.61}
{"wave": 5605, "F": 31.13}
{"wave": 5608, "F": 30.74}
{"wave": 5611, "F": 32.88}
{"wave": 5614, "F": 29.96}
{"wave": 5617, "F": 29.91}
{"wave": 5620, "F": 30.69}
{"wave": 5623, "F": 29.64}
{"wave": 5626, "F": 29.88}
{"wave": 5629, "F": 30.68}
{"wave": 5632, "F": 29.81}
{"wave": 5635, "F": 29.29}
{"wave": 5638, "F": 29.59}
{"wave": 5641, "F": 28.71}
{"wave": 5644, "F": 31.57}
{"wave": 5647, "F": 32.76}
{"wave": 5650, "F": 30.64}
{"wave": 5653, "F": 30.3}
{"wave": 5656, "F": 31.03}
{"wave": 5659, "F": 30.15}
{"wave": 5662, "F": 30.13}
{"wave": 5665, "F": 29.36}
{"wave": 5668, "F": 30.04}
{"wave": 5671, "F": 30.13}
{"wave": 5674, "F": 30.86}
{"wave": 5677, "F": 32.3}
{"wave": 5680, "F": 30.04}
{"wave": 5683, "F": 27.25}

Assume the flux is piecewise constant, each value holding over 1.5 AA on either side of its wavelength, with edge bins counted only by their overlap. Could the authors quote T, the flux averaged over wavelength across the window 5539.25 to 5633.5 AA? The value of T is 30.6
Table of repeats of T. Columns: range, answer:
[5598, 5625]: 30.6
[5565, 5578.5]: 30.4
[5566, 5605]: 30.1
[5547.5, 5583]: 30.7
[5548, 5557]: 31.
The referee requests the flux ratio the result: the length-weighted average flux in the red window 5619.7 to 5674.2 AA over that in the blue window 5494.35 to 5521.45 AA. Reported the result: 1.0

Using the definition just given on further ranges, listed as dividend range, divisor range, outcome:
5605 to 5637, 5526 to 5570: 0.97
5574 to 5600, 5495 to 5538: 0.98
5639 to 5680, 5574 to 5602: 1.03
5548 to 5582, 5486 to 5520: 1.01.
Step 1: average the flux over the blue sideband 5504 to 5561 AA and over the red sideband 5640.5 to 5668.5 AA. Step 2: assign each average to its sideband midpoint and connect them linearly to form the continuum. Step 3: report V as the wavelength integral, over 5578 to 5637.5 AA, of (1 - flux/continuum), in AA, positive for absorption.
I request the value 0.9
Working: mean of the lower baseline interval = 30.8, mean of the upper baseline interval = 30.5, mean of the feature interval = 30.2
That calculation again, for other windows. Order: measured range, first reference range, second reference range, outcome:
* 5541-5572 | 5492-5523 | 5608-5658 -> -1.0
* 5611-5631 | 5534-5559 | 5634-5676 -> 0.2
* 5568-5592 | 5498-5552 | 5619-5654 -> 0.4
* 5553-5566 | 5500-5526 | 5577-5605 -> -0.7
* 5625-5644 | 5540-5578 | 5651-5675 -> 0.4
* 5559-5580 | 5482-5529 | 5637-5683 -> -0.4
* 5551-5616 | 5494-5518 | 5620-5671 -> -1.0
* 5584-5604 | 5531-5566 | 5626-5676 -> 0.6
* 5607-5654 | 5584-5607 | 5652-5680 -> -0.2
